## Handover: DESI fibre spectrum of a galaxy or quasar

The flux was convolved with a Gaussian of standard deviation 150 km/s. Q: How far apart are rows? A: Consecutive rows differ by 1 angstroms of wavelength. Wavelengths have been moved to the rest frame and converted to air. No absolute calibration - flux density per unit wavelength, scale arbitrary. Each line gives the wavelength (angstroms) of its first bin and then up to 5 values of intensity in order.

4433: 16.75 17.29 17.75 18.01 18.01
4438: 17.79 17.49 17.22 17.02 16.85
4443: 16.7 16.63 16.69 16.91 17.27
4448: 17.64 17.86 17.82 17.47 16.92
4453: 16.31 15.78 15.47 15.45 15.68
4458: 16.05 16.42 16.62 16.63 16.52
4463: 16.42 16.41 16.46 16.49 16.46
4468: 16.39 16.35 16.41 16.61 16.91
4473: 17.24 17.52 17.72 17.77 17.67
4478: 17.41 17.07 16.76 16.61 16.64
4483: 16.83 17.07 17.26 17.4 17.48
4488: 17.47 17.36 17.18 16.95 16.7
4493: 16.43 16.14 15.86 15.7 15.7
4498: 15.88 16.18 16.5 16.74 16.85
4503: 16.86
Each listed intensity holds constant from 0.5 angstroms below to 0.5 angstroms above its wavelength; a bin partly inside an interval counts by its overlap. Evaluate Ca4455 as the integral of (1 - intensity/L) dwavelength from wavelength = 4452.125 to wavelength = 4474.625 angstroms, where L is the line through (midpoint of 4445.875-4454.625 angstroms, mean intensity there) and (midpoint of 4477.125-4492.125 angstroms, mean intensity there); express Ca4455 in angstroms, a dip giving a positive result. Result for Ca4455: 0.9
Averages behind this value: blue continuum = 17.1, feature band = 16.4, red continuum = 17.1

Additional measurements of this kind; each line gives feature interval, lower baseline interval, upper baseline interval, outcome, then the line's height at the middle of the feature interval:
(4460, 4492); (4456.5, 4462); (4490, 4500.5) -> -1.31 angstroms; 16.3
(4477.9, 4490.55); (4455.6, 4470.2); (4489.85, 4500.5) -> -0.64 angstroms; 16.3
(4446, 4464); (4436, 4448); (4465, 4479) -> 0.52 angstroms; 17.1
